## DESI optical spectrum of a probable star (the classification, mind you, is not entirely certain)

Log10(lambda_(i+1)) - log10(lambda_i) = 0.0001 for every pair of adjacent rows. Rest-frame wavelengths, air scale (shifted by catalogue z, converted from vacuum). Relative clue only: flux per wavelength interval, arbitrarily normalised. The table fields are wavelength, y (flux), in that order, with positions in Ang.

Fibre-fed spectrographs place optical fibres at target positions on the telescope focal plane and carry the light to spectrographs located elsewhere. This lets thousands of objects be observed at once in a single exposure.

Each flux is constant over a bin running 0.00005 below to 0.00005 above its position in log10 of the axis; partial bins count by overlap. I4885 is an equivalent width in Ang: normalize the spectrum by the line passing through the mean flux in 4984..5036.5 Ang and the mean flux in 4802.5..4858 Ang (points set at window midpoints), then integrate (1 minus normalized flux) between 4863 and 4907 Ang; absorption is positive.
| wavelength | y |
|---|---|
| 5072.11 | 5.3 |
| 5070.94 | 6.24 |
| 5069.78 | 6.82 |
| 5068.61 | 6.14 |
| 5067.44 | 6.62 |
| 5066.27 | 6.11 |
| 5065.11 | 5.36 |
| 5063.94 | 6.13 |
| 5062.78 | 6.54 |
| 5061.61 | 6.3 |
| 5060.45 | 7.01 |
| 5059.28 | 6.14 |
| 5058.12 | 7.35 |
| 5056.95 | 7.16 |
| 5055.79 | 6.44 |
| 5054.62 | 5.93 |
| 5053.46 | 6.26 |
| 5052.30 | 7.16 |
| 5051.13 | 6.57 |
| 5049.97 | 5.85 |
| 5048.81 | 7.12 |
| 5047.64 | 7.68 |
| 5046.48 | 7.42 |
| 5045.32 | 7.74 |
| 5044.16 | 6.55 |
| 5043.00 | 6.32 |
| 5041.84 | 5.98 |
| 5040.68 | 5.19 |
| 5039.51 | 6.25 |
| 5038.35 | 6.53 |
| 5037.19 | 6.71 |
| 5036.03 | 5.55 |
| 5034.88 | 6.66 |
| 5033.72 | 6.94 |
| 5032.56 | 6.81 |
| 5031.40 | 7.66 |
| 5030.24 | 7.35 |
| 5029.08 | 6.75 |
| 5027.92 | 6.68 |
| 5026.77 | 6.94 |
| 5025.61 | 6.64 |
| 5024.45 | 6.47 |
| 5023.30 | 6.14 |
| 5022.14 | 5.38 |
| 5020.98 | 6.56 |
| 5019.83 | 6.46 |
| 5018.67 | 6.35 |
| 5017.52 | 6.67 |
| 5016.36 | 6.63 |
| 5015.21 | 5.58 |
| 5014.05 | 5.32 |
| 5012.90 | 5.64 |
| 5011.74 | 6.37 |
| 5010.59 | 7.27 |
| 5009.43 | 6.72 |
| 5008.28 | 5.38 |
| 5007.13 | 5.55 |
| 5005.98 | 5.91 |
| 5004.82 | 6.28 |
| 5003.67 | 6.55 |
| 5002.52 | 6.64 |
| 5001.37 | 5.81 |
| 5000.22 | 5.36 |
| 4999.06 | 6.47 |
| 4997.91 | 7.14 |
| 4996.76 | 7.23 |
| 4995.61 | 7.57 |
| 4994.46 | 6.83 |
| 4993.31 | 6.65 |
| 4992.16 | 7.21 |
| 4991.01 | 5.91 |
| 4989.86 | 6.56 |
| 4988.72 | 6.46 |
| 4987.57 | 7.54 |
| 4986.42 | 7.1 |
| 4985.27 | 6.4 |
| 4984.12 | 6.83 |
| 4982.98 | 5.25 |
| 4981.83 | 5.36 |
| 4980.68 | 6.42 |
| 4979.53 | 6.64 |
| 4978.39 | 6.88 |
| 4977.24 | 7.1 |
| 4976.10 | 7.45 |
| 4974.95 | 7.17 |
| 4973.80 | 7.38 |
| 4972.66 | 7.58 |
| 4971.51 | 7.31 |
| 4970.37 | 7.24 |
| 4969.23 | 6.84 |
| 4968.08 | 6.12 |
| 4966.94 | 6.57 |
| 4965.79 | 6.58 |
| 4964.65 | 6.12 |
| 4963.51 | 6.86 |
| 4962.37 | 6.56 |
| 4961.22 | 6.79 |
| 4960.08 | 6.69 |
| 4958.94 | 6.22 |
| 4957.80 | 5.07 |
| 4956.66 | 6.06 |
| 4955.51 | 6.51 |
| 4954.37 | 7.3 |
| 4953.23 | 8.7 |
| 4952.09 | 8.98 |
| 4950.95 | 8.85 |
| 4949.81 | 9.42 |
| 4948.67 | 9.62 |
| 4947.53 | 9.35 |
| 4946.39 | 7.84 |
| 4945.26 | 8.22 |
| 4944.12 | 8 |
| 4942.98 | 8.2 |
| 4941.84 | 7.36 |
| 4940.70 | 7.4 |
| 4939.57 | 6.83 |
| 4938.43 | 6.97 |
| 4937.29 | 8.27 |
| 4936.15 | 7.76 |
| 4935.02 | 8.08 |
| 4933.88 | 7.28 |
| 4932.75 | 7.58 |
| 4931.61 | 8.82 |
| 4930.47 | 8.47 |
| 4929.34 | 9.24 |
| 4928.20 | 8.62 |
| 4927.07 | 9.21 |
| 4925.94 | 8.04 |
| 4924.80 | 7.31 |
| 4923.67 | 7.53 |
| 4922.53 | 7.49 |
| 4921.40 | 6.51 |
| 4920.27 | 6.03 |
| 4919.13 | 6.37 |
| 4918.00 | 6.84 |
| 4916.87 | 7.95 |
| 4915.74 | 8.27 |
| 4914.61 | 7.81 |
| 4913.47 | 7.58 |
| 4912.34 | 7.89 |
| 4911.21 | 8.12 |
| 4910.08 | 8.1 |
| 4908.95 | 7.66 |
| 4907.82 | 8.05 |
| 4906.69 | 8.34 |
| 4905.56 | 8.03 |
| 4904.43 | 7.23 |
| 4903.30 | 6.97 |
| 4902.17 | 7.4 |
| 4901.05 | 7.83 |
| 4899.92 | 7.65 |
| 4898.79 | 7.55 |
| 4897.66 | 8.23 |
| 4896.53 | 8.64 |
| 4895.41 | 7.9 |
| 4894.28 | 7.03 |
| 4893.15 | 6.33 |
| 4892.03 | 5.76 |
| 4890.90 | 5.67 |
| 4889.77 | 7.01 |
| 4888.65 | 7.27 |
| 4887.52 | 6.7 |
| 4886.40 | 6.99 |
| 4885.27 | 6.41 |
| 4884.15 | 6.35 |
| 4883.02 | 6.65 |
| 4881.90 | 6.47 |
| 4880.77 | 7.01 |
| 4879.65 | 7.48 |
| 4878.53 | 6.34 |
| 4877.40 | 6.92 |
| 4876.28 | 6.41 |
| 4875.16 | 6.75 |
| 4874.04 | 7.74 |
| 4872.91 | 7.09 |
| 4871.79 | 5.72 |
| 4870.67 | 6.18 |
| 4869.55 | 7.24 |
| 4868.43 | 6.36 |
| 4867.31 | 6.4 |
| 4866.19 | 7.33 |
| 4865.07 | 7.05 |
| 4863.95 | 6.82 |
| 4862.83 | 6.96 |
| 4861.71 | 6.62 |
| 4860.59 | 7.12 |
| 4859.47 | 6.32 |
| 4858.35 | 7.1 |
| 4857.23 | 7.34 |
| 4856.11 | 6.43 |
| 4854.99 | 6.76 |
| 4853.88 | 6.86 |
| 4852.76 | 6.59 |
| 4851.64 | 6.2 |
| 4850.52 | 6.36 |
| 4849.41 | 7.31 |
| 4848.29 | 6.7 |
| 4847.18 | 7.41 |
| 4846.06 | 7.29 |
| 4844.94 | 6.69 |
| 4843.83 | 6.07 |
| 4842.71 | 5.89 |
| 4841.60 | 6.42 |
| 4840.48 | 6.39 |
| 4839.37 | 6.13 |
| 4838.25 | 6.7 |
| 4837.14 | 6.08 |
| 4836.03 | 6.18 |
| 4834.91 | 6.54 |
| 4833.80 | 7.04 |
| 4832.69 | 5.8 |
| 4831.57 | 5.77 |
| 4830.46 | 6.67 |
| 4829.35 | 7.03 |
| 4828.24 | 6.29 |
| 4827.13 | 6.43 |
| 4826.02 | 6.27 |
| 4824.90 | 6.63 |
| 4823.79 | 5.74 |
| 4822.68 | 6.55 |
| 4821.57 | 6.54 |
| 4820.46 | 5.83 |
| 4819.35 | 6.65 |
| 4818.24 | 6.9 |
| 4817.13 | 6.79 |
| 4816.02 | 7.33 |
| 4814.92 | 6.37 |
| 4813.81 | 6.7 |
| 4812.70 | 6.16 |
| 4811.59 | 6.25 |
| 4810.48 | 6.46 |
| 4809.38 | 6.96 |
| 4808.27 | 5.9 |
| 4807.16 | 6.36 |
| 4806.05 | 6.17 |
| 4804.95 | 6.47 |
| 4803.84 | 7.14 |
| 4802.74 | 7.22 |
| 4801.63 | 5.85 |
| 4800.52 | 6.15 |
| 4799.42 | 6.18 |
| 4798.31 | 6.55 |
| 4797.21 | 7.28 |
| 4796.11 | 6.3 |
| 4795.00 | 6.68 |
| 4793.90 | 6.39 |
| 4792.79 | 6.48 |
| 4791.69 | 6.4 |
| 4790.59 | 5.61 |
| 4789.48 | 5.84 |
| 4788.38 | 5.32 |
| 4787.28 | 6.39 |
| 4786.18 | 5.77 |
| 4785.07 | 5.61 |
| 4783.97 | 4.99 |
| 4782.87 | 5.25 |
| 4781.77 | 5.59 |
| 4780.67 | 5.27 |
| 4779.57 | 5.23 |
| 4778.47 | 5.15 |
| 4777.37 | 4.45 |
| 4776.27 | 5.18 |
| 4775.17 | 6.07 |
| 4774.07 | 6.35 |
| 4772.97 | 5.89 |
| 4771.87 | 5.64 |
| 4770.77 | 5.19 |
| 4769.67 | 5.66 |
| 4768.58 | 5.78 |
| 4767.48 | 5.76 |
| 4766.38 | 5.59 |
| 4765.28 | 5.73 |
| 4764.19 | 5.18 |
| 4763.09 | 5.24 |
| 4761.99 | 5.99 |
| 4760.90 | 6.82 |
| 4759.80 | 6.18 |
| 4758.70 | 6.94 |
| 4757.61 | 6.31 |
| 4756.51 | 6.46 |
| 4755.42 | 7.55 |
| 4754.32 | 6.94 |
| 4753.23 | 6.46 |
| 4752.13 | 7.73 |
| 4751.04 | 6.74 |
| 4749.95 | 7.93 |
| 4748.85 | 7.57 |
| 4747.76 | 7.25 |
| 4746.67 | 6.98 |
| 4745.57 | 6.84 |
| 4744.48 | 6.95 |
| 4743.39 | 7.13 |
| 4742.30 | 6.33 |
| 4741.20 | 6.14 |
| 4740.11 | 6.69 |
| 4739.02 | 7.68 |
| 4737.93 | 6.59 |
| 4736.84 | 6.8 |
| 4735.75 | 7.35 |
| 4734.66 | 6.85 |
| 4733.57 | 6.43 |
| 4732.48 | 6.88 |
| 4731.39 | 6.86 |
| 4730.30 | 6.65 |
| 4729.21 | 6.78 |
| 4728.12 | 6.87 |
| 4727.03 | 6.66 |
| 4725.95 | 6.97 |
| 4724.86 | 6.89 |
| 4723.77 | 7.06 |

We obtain -3.2 Ang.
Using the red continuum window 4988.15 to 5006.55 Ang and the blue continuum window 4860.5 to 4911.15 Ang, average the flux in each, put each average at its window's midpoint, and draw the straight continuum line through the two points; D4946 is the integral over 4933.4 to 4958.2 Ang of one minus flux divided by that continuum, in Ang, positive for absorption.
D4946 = -3.9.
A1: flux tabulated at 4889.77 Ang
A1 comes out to 7.01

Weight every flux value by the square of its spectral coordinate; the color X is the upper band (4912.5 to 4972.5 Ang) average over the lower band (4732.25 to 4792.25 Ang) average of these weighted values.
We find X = 1.30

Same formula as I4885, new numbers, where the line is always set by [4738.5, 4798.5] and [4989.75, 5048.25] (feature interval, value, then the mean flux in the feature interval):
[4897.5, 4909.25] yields -2.5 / 7.71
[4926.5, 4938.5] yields -3.5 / 8.26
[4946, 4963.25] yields -3.1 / 7.58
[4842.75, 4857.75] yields -1.1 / 6.74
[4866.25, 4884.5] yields -1.1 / 6.72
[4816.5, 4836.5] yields -0.5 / 6.43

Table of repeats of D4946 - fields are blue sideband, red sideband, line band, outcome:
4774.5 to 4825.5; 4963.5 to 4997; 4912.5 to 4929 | -2.5 Ang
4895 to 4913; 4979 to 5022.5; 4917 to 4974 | -2.3 Ang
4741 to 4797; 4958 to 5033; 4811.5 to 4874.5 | -3.2 Ang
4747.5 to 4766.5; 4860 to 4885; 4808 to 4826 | 0.5 Ang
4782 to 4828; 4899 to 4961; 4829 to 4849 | 0.6 Ang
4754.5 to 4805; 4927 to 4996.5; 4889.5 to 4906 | -1.1 Ang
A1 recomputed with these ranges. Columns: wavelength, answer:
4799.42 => 6.18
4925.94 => 8.04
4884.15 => 6.35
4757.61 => 6.31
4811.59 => 6.25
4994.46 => 6.83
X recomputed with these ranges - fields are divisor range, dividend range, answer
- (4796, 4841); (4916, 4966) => 1.24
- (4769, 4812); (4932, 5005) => 1.27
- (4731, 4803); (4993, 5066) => 1.15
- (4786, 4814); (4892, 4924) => 1.24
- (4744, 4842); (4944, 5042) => 1.17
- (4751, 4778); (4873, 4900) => 1.21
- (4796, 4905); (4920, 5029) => 1.10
